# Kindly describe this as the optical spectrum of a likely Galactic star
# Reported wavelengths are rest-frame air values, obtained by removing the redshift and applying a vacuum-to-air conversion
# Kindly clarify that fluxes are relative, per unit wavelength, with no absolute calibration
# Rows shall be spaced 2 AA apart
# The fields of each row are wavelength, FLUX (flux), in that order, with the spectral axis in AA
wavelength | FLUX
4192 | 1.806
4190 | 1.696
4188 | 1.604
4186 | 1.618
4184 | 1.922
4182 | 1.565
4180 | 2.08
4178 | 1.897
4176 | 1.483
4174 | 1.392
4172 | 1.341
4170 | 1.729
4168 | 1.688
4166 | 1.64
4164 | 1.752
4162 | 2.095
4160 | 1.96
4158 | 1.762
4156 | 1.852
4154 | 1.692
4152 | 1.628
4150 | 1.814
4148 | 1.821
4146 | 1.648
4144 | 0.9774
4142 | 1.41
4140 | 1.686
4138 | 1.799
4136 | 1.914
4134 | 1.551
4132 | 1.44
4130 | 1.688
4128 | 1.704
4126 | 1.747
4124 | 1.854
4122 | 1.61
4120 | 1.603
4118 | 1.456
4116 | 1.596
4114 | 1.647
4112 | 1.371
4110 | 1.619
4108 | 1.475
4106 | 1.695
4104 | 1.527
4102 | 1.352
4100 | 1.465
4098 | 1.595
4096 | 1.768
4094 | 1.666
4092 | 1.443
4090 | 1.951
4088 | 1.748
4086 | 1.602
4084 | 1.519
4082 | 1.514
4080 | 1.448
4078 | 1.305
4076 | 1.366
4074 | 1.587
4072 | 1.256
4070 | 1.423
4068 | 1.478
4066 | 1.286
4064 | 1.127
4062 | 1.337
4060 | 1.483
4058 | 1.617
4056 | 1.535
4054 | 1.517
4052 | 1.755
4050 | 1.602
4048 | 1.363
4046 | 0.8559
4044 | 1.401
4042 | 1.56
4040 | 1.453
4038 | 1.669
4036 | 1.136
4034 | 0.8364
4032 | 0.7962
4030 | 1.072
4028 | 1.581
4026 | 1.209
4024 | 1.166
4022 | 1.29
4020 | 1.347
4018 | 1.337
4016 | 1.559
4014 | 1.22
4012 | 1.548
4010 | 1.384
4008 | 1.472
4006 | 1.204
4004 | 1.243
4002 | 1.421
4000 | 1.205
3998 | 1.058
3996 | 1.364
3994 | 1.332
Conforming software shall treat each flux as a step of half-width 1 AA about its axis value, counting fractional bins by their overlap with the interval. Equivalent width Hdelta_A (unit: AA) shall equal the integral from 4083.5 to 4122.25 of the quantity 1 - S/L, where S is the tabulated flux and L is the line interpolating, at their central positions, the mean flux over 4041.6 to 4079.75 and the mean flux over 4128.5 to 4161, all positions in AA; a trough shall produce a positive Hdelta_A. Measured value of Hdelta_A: -1.21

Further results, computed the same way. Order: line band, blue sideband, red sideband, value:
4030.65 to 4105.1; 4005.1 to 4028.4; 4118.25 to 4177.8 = 1.90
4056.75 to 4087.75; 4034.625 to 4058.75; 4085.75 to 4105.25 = 2.04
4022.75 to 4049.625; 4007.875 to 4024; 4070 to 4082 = 2.69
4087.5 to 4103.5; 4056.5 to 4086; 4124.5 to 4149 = -1.33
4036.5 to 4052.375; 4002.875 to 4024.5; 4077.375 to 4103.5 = 0.01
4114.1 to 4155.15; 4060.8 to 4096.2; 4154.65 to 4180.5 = 0.24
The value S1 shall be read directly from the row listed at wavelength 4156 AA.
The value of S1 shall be 1.852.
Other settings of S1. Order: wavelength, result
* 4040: 1.453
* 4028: 1.581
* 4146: 1.648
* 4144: 0.9774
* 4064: 1.127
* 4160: 1.96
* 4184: 1.922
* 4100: 1.465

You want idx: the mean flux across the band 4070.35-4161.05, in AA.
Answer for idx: 1.6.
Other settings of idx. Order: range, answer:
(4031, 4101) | 1.44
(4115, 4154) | 1.63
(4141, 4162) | 1.68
